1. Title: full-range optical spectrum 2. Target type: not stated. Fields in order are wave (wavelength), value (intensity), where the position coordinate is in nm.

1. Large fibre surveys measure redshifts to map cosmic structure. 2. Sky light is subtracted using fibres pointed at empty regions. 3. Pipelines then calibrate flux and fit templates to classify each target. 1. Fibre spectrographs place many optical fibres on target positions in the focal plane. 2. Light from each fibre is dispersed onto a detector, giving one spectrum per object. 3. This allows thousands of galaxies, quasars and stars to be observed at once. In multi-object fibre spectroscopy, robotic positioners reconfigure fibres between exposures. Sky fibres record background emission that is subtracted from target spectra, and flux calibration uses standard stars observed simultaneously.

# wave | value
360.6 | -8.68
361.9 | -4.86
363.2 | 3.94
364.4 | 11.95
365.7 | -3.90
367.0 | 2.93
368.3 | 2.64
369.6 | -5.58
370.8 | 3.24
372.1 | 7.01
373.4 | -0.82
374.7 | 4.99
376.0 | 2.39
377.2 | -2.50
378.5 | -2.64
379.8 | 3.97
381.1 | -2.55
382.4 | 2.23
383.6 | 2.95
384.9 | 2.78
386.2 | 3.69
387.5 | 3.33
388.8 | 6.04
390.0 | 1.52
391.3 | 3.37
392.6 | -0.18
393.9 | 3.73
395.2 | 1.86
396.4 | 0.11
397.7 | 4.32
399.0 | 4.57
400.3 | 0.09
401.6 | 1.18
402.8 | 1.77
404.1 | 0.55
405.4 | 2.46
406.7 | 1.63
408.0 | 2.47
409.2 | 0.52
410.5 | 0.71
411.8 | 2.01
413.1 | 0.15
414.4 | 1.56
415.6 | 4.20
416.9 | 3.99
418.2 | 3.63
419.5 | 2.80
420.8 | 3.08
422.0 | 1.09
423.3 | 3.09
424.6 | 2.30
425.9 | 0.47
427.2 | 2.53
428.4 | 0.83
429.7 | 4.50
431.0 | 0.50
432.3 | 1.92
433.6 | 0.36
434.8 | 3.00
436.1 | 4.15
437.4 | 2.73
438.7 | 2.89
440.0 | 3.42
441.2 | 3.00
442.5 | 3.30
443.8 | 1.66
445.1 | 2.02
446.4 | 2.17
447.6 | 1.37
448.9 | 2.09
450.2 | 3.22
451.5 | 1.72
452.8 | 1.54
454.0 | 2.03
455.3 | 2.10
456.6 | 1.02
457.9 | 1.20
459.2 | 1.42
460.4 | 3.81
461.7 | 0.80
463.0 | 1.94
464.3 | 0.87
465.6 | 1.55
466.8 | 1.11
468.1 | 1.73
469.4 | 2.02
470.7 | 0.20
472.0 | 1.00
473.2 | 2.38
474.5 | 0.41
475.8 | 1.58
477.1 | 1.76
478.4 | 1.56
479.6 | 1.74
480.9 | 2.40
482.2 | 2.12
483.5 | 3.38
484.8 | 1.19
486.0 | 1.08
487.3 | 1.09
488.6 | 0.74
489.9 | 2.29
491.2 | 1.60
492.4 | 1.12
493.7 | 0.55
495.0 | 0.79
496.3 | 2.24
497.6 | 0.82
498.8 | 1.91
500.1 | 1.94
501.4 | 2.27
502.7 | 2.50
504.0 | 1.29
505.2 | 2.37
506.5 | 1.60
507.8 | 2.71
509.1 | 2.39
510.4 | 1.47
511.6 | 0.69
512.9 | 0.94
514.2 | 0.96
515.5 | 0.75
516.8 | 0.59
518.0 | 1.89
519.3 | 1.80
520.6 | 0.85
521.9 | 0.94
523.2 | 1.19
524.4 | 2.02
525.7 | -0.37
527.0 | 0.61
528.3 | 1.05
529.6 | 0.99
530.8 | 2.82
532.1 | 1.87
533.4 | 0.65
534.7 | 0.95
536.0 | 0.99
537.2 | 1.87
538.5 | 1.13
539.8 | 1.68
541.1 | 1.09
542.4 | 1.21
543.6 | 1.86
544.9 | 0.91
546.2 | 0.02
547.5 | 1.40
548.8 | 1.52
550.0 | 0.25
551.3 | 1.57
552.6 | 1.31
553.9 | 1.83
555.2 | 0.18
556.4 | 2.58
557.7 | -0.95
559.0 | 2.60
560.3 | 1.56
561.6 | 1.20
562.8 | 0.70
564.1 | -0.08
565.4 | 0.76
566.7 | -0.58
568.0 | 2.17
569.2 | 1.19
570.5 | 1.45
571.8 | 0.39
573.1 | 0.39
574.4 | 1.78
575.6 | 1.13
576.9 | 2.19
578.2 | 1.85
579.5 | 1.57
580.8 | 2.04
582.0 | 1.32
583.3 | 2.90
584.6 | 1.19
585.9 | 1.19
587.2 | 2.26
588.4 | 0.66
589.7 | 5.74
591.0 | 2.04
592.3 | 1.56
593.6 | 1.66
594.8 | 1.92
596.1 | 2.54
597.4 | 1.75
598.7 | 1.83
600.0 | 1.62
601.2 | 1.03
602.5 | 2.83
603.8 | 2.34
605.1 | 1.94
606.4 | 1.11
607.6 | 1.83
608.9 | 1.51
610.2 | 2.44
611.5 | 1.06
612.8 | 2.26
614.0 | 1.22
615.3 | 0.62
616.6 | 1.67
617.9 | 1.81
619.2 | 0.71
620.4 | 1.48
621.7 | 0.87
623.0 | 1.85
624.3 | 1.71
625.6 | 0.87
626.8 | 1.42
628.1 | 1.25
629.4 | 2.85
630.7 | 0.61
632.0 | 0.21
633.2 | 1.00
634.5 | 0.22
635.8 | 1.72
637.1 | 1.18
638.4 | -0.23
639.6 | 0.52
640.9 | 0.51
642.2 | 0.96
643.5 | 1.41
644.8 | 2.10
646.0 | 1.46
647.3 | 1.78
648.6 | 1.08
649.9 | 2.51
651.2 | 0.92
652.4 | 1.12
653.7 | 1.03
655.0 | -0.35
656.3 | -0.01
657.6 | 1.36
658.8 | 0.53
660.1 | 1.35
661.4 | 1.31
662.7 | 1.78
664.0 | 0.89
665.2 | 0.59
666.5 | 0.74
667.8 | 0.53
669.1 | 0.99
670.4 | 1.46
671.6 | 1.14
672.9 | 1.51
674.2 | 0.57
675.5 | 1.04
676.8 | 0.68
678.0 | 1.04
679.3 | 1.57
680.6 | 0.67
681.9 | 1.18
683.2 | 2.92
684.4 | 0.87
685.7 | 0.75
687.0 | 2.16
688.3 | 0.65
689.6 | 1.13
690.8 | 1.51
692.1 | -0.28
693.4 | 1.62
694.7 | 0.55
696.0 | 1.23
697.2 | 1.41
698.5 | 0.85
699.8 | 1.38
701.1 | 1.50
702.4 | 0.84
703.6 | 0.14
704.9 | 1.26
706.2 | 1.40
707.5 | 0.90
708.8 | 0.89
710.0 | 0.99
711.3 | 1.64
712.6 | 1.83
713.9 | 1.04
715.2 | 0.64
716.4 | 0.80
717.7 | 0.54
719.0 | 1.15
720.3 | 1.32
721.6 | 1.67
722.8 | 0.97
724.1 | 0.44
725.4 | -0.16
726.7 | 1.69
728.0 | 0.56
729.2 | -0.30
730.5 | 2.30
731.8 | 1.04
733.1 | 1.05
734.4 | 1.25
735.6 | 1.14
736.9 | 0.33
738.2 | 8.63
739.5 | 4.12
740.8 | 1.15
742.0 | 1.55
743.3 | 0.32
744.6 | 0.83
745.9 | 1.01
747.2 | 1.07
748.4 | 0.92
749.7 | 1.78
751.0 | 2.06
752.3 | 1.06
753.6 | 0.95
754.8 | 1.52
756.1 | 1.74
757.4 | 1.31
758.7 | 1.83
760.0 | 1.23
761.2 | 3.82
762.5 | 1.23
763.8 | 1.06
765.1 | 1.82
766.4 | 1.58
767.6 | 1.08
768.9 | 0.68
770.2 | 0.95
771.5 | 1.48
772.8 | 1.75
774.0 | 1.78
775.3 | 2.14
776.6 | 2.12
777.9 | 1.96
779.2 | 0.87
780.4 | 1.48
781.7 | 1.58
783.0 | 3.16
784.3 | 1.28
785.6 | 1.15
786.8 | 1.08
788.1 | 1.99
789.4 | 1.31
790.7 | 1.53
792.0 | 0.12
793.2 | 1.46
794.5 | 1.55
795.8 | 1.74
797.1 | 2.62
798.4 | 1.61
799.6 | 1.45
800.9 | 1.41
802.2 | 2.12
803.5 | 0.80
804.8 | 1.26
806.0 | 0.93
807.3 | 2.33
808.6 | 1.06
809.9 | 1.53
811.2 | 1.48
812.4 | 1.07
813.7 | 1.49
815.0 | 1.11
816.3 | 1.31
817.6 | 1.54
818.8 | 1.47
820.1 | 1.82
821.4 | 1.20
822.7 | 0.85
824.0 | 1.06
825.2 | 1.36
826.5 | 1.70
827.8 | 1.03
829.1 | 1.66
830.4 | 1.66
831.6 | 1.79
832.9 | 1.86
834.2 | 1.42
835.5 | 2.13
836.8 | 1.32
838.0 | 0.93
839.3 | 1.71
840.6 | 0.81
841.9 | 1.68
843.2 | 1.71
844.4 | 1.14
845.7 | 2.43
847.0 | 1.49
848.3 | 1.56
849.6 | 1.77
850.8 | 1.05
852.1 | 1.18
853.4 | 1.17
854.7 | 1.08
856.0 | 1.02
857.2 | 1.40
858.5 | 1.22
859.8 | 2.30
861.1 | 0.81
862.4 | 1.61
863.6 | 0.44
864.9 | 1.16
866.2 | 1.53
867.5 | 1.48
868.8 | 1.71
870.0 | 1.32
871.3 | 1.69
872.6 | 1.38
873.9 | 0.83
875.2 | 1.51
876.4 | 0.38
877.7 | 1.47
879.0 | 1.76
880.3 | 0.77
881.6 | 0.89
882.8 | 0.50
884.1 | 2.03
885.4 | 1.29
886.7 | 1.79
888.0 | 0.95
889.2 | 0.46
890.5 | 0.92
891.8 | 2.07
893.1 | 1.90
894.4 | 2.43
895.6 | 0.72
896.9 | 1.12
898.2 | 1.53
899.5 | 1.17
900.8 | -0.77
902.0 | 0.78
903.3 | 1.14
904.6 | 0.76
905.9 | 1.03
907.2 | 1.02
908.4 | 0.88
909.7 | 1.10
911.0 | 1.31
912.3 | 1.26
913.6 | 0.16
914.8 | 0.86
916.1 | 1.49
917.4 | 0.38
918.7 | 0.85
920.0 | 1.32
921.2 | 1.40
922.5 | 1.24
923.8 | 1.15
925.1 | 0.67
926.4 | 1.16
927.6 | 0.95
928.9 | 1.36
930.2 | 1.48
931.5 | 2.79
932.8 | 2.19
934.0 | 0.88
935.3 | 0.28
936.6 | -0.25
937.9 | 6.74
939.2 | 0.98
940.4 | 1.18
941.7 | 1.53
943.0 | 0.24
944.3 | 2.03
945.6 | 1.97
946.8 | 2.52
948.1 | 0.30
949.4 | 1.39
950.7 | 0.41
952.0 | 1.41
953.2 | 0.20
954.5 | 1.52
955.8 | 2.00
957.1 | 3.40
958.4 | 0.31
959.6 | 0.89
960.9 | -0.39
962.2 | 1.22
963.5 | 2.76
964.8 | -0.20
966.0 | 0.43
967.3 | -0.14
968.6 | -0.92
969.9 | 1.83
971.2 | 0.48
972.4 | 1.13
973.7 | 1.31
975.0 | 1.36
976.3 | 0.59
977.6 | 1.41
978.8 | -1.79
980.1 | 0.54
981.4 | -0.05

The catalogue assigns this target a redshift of 0.98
